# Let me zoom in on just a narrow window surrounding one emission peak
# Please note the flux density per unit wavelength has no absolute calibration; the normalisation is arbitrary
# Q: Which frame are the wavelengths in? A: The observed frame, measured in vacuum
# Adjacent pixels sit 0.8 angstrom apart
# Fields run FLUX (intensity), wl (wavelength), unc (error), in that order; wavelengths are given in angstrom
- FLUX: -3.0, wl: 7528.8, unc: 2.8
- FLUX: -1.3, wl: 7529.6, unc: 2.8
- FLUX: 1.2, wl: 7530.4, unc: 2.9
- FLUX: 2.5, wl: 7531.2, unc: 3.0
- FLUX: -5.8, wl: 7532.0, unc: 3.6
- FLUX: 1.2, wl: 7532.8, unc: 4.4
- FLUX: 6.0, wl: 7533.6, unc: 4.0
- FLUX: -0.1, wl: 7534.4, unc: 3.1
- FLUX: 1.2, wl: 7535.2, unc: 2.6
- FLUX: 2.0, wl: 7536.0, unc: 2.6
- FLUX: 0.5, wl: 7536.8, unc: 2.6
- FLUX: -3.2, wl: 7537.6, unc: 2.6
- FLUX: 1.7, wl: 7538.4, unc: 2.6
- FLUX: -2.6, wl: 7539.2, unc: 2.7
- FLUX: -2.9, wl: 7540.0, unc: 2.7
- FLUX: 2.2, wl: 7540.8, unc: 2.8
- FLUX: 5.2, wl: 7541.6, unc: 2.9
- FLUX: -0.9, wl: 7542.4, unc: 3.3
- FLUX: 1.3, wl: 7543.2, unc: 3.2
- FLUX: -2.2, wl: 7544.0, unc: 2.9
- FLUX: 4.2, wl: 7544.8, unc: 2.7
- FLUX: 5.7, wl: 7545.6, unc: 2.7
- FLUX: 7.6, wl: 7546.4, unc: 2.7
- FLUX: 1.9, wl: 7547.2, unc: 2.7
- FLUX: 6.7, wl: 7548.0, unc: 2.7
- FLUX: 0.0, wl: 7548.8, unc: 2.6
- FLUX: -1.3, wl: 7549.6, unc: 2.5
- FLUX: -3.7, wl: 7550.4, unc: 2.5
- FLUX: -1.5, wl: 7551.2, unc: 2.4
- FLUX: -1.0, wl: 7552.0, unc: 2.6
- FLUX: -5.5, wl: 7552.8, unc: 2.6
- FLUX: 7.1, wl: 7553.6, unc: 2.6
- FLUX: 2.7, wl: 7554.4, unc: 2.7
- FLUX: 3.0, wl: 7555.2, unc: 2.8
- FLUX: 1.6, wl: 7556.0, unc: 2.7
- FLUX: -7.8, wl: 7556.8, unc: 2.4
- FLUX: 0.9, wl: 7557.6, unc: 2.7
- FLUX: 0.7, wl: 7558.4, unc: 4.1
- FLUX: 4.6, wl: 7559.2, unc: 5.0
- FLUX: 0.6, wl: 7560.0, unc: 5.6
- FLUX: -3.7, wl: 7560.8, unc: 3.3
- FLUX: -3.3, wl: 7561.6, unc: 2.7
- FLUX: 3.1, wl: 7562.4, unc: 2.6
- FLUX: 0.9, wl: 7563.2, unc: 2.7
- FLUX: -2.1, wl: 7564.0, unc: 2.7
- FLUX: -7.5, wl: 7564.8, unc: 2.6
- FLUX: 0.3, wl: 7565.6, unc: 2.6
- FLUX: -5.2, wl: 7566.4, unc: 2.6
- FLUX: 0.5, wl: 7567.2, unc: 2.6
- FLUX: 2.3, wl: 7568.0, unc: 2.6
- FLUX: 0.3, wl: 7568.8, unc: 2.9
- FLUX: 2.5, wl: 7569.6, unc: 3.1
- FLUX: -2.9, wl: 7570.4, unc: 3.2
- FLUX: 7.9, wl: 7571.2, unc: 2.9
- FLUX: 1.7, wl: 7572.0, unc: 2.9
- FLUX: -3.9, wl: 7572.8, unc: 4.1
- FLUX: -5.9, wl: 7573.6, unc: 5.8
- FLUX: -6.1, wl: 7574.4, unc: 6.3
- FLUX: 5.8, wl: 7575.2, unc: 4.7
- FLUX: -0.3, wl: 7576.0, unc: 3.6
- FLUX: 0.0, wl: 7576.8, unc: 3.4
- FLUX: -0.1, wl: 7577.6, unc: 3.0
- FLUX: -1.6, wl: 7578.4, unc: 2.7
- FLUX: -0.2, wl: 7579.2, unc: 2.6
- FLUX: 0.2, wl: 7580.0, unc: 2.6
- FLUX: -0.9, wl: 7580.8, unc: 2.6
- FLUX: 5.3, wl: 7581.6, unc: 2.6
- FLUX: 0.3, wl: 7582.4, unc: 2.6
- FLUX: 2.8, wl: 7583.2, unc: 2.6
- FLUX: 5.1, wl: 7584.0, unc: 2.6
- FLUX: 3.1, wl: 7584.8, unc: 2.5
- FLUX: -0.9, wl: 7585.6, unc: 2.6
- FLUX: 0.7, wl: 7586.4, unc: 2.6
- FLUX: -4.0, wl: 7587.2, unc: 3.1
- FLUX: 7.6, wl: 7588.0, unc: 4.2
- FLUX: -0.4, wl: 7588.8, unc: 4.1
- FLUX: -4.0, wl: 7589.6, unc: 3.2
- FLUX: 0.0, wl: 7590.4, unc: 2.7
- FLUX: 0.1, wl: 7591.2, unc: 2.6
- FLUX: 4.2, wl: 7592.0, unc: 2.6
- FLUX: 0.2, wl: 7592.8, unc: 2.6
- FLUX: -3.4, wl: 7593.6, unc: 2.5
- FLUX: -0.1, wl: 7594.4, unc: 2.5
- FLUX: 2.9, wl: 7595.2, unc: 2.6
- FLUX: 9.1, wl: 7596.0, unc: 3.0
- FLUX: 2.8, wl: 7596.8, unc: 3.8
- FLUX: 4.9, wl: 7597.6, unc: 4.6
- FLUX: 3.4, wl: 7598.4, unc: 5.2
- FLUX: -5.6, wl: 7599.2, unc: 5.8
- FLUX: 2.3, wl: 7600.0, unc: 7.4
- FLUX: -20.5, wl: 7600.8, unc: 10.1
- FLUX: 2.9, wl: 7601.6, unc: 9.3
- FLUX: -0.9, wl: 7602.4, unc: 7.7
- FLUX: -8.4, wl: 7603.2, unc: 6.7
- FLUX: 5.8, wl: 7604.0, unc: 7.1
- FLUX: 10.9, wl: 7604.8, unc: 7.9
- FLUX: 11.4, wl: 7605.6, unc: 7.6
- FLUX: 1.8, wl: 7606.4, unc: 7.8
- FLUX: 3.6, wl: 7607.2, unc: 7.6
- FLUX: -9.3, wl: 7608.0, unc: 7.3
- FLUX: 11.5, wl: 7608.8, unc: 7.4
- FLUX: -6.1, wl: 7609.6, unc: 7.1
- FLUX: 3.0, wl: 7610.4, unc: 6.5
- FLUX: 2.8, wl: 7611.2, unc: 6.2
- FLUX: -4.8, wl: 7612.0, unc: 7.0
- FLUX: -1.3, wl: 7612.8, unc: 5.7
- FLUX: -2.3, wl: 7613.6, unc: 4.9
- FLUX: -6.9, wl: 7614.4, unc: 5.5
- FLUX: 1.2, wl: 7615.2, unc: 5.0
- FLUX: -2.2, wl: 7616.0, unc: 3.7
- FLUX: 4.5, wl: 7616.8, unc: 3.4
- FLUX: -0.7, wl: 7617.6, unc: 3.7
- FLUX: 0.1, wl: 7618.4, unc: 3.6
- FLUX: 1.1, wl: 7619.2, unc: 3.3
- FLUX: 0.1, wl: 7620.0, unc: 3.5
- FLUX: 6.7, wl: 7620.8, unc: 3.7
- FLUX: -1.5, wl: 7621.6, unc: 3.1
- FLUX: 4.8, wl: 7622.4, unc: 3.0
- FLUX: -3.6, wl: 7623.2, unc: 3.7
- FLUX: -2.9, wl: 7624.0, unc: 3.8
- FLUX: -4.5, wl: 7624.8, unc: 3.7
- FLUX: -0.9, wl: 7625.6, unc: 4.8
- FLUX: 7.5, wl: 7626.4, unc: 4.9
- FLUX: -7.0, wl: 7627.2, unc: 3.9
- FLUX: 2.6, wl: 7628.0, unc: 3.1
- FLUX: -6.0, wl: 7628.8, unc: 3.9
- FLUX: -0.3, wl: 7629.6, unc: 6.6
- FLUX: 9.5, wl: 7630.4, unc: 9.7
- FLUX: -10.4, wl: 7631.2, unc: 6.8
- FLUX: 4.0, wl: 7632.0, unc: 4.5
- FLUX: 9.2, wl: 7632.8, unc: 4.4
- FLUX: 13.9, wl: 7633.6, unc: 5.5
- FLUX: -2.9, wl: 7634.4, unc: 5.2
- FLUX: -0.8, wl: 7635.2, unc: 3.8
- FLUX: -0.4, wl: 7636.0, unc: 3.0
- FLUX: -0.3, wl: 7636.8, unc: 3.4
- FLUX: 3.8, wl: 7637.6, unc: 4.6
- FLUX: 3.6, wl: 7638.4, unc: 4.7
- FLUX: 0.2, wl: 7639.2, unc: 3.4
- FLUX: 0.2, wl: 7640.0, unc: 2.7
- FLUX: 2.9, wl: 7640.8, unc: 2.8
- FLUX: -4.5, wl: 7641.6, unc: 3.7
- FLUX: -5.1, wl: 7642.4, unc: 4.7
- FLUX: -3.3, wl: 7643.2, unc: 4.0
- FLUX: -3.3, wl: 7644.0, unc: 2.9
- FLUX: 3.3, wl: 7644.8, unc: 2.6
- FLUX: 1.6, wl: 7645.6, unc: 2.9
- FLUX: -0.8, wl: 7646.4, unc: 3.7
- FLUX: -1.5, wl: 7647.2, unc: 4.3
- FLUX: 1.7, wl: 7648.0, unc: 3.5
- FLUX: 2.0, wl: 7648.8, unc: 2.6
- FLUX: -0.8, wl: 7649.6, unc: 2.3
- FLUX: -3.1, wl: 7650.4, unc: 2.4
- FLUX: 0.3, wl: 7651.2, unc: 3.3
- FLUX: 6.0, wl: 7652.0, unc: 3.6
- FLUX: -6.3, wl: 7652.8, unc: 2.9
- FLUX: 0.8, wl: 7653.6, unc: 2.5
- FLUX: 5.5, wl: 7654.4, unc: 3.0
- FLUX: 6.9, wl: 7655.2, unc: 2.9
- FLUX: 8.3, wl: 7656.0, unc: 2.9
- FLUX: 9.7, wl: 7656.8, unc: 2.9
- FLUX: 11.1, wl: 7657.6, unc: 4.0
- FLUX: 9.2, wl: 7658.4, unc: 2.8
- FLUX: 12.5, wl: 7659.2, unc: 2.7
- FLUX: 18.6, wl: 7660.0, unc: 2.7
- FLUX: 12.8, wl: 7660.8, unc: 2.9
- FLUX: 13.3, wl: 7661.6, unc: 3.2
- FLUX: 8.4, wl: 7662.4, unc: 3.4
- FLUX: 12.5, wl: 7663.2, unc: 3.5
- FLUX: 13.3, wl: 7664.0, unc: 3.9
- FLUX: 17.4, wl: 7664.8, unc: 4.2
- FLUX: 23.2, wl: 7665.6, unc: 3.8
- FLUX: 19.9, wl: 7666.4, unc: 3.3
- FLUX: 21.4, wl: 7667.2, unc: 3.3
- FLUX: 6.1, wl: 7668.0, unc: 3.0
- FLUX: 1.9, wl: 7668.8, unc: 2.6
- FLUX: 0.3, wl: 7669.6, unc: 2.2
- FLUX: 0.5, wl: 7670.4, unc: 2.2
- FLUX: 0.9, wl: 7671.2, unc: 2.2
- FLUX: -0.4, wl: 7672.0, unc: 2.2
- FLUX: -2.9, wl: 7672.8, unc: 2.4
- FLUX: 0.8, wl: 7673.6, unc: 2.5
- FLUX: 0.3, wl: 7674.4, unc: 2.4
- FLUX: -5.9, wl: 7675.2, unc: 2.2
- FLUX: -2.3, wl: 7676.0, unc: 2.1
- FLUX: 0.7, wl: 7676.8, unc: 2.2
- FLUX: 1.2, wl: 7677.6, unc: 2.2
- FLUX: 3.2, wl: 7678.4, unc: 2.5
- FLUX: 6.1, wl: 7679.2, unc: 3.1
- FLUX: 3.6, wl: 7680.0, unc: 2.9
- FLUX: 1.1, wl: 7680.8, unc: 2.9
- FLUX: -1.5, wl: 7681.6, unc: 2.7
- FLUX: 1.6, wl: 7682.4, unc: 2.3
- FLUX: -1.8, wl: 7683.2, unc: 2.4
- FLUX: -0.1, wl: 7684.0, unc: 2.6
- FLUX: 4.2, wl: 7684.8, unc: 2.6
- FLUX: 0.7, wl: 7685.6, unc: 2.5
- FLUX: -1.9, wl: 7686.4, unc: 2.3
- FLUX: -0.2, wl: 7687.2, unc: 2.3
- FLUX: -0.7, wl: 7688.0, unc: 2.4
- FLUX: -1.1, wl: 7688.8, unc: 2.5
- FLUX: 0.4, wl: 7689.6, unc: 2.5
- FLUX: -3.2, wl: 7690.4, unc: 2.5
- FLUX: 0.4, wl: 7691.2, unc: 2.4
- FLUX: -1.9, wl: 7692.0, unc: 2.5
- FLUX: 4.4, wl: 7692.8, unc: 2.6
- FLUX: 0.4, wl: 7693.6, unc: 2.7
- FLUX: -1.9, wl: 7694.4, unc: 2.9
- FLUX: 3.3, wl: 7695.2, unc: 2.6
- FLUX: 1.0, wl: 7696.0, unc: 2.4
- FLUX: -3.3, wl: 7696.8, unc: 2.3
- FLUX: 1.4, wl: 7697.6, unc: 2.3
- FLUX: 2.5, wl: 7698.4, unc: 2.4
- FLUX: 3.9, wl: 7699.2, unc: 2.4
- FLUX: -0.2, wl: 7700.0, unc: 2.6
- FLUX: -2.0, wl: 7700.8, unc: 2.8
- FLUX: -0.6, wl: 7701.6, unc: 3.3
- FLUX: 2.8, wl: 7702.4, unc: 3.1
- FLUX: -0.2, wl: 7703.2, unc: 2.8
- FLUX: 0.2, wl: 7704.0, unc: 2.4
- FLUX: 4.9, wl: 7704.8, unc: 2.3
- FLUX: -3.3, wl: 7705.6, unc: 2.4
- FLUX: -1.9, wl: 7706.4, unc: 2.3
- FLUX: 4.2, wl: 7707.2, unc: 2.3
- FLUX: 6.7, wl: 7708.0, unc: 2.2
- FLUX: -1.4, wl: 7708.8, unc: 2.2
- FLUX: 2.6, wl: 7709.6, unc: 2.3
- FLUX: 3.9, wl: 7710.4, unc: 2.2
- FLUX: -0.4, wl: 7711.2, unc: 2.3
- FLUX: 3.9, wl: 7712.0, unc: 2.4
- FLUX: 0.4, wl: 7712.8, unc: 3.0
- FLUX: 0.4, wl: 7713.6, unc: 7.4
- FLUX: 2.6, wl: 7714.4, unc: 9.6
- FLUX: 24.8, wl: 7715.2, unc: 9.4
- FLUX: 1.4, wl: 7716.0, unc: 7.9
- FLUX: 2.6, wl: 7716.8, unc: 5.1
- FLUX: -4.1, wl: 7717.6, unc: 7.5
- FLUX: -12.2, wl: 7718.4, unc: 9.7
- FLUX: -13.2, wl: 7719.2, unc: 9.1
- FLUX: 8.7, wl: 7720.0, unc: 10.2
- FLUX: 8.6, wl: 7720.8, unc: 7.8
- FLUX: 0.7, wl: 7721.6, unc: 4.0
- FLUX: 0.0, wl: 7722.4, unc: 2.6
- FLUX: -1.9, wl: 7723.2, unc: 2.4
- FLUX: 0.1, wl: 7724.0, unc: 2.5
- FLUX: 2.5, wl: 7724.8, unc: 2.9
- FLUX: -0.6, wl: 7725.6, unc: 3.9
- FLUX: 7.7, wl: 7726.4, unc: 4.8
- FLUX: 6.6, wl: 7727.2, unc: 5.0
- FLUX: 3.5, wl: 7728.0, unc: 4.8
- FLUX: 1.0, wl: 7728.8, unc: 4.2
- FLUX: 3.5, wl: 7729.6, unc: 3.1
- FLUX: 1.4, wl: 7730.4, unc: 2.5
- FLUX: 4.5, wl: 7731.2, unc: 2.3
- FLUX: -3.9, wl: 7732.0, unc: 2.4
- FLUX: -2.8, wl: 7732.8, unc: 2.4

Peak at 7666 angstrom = [O II]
